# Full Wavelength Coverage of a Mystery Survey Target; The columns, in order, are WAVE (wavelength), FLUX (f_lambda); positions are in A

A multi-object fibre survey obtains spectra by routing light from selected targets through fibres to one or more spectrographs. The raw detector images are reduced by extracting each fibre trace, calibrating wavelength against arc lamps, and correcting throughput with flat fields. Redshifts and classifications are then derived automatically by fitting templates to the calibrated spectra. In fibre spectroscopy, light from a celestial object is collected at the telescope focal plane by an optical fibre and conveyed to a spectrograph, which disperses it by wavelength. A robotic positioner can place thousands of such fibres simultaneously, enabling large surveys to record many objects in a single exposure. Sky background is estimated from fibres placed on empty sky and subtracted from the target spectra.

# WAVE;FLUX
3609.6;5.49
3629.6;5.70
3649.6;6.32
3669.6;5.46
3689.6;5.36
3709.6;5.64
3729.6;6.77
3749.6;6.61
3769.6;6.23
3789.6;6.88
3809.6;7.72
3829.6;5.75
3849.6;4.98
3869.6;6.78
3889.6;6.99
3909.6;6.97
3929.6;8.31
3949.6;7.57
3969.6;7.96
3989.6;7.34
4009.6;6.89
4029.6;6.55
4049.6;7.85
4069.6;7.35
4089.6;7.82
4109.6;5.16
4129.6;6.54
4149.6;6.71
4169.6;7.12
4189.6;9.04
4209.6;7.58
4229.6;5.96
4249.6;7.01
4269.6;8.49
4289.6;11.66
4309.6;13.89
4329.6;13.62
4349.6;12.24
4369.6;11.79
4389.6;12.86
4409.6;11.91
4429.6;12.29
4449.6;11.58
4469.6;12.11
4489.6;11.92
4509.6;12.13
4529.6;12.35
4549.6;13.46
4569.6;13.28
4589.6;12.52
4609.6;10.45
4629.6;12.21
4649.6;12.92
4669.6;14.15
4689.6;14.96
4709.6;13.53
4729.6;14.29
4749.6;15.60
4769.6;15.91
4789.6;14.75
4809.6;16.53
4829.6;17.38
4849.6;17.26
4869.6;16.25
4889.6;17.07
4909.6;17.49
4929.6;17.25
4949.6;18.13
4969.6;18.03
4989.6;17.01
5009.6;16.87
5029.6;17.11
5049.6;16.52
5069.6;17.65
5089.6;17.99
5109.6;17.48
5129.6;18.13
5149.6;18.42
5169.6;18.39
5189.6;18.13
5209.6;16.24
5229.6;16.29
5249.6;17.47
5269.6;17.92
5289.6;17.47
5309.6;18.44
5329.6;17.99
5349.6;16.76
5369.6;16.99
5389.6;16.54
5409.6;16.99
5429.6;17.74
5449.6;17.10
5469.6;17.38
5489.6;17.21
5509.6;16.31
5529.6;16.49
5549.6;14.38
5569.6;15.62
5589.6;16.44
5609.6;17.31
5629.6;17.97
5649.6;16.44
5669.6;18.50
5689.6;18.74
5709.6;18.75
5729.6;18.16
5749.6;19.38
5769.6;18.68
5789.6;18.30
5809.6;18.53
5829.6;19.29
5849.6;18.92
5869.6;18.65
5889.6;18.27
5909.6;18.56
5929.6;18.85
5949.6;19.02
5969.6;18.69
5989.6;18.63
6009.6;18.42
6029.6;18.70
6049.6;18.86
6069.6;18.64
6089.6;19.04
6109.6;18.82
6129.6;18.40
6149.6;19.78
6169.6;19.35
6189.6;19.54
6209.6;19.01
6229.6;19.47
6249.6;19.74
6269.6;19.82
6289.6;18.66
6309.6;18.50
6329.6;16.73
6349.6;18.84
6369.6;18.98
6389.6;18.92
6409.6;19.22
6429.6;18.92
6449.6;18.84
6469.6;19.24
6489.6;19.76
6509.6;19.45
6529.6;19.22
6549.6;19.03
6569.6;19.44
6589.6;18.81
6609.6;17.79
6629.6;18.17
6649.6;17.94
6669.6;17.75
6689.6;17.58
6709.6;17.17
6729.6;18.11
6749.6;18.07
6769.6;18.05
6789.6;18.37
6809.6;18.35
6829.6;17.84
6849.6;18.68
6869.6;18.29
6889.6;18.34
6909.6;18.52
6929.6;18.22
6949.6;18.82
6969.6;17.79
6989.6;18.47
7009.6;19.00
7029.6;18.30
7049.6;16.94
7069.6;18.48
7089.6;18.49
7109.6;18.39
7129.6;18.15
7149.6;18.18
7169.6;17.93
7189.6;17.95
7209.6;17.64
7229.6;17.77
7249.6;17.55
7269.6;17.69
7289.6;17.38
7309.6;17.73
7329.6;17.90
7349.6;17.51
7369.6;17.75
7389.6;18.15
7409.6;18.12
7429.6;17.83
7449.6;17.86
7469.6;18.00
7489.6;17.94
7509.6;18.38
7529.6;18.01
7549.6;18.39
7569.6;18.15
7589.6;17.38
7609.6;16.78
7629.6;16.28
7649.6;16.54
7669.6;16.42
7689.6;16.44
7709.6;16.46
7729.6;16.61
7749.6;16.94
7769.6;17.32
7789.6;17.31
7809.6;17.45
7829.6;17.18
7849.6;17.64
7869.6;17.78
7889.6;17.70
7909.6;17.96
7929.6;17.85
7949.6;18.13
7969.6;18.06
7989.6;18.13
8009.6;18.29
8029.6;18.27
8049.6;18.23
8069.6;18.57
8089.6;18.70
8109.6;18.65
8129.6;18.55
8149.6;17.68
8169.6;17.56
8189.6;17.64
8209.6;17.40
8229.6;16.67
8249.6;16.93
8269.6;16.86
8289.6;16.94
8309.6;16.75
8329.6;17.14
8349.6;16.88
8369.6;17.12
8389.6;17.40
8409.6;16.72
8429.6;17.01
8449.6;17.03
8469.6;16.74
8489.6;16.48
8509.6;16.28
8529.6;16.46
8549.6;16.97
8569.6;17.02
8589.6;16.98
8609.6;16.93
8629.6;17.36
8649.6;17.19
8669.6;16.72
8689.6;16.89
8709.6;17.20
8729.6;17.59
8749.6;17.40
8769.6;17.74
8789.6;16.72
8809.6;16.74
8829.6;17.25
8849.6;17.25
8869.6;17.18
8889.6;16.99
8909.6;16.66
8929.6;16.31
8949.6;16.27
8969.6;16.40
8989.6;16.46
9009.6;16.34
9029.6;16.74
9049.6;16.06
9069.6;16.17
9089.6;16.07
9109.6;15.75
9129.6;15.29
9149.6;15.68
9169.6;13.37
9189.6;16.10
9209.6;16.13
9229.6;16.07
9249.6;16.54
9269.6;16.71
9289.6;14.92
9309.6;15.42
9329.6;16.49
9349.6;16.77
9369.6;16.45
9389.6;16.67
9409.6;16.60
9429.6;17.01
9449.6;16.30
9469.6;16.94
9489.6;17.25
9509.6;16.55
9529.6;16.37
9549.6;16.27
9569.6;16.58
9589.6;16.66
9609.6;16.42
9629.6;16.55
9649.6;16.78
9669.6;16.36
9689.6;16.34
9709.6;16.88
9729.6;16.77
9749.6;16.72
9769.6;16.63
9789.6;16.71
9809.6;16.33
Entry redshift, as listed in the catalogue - 0.07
